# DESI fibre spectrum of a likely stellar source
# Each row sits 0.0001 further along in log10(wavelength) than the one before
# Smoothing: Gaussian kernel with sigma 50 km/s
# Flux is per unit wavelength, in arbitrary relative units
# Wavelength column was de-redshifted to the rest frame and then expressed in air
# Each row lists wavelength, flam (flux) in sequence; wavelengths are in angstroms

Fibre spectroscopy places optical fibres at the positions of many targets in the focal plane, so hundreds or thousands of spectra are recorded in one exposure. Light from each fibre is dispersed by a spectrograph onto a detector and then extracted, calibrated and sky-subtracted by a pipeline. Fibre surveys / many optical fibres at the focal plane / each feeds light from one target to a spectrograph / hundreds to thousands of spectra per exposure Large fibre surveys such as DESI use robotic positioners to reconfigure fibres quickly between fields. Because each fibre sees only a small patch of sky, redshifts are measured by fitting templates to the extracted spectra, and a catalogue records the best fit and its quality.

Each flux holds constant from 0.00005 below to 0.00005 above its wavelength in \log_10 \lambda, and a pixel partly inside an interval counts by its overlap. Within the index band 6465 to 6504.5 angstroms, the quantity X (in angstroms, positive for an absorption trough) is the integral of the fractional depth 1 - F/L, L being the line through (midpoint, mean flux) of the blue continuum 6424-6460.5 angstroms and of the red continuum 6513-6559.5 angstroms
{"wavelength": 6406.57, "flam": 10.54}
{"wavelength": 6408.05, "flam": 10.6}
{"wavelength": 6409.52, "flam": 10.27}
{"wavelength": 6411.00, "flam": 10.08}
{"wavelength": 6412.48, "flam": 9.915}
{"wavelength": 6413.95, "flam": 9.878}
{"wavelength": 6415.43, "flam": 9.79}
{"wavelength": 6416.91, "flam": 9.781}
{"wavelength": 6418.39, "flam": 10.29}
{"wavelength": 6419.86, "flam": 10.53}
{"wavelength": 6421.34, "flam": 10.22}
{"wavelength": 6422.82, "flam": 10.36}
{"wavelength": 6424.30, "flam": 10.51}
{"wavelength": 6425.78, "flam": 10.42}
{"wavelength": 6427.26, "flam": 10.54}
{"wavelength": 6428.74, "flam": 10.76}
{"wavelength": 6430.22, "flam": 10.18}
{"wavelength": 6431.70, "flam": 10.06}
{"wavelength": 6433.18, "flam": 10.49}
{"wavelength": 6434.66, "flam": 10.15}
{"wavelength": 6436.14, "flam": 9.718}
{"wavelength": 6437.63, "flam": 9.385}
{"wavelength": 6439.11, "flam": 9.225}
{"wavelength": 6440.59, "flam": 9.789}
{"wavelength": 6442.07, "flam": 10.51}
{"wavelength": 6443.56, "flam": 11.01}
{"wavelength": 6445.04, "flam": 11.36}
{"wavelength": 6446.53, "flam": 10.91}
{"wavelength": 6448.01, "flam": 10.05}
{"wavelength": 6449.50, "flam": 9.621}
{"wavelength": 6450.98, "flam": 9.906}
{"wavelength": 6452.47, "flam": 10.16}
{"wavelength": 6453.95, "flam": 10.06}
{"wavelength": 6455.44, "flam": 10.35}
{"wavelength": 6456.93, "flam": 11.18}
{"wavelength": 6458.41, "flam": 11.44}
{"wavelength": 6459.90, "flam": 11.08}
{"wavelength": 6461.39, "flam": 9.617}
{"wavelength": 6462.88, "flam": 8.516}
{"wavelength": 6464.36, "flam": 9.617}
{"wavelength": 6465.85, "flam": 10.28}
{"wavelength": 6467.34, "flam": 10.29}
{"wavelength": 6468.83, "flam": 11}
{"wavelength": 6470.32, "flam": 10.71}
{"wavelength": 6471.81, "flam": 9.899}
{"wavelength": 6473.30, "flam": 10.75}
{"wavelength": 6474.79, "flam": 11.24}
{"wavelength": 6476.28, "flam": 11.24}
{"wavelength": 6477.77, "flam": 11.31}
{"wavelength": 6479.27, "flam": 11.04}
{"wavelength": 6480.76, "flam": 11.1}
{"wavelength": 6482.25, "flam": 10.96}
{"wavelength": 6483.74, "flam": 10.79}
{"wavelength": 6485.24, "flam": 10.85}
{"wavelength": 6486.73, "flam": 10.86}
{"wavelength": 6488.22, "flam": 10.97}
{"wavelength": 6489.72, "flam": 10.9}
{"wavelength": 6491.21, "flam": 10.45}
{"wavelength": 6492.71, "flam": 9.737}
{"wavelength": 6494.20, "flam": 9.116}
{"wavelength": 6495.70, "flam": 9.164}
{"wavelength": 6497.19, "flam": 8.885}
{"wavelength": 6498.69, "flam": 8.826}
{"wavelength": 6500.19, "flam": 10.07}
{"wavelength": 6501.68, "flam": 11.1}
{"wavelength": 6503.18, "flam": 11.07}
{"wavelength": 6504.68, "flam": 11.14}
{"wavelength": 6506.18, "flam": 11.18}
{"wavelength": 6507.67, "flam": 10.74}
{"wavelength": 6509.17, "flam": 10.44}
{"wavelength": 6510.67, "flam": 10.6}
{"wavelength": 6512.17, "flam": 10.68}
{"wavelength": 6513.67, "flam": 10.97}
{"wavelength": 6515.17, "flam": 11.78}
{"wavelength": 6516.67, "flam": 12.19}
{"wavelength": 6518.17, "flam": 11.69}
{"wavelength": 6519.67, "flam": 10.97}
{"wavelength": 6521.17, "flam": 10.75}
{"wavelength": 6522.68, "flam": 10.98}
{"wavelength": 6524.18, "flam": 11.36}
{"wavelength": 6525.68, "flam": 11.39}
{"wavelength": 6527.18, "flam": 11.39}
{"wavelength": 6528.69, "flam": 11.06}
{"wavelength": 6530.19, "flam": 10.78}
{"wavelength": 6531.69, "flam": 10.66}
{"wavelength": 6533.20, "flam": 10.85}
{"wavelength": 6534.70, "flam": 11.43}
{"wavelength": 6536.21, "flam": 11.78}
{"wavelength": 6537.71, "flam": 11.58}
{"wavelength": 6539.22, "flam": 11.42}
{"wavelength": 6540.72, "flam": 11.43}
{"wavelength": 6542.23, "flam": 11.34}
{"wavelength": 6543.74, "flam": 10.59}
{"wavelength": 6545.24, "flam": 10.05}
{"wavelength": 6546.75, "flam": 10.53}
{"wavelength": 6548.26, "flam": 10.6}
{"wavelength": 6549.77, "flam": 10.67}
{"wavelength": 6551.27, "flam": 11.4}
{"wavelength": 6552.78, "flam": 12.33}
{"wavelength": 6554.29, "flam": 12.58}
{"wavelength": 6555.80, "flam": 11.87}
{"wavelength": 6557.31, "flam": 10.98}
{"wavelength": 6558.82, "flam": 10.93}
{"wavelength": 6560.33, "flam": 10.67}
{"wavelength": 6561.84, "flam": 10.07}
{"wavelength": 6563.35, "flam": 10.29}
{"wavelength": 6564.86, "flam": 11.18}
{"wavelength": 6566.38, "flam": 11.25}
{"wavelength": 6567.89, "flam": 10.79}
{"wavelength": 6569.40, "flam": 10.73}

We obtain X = 0.9 angstroms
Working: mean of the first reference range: 10.4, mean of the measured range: 10.5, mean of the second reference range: 11.2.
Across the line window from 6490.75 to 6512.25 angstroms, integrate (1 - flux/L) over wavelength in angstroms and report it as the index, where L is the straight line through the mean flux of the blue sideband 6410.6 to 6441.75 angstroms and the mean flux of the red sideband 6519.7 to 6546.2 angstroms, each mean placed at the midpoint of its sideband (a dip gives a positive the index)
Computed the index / 1.2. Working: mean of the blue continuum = 10.1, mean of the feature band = 10.2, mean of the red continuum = 11.1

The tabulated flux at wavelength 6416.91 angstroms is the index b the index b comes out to 9.781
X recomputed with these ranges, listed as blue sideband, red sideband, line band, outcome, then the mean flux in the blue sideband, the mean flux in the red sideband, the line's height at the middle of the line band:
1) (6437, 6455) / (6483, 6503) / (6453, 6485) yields -1.4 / 10.2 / 10.2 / 10.2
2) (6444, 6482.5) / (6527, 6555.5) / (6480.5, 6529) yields 0.7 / 10.5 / 11.2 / 10.9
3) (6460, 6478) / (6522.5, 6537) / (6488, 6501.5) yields 1.2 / 10.4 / 11.2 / 10.7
